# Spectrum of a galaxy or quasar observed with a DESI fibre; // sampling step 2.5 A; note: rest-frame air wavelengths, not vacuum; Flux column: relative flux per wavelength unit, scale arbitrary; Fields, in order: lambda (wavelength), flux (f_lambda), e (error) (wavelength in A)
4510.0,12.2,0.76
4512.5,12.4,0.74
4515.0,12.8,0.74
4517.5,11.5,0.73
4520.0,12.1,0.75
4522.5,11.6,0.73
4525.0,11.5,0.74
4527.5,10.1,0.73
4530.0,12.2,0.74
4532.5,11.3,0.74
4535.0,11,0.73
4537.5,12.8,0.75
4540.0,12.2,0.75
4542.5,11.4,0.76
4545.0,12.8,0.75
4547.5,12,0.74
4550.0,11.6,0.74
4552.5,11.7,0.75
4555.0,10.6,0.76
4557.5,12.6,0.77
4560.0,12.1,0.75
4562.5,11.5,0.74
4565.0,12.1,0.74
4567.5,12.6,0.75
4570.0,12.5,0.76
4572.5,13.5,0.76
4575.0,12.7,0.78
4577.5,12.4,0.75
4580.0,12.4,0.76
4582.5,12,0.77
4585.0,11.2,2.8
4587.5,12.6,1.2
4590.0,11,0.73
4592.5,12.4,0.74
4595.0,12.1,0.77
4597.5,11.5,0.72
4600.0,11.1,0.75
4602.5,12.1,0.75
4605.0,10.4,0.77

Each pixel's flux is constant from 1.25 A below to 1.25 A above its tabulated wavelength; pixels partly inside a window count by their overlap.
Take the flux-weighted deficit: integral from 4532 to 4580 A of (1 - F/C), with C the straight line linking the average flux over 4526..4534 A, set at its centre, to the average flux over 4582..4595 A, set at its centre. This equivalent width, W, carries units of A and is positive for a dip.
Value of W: -2.5 A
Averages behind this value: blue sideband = 11.2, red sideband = 11.9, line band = 12.1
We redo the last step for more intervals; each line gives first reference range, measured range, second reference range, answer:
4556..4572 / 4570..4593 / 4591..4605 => -0.53 A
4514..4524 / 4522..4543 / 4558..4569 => 0.77 A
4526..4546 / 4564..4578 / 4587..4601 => -1.10 A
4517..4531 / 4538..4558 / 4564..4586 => 0.07 A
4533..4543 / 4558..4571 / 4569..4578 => 0.40 A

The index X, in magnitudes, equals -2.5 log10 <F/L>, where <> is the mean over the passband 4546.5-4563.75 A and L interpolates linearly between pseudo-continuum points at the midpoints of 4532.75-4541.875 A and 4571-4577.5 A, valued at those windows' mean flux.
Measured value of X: 0.06 mag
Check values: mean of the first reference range 11.9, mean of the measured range 11.7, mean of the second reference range 12.9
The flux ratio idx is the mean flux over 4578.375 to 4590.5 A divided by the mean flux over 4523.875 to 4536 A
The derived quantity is 1.1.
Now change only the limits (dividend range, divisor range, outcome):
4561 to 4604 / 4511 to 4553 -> 1.02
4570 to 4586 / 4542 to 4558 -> 1.05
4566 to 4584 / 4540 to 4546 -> 1.04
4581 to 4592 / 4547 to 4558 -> 1.01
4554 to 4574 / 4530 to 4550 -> 1.02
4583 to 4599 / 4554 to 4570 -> 0.98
